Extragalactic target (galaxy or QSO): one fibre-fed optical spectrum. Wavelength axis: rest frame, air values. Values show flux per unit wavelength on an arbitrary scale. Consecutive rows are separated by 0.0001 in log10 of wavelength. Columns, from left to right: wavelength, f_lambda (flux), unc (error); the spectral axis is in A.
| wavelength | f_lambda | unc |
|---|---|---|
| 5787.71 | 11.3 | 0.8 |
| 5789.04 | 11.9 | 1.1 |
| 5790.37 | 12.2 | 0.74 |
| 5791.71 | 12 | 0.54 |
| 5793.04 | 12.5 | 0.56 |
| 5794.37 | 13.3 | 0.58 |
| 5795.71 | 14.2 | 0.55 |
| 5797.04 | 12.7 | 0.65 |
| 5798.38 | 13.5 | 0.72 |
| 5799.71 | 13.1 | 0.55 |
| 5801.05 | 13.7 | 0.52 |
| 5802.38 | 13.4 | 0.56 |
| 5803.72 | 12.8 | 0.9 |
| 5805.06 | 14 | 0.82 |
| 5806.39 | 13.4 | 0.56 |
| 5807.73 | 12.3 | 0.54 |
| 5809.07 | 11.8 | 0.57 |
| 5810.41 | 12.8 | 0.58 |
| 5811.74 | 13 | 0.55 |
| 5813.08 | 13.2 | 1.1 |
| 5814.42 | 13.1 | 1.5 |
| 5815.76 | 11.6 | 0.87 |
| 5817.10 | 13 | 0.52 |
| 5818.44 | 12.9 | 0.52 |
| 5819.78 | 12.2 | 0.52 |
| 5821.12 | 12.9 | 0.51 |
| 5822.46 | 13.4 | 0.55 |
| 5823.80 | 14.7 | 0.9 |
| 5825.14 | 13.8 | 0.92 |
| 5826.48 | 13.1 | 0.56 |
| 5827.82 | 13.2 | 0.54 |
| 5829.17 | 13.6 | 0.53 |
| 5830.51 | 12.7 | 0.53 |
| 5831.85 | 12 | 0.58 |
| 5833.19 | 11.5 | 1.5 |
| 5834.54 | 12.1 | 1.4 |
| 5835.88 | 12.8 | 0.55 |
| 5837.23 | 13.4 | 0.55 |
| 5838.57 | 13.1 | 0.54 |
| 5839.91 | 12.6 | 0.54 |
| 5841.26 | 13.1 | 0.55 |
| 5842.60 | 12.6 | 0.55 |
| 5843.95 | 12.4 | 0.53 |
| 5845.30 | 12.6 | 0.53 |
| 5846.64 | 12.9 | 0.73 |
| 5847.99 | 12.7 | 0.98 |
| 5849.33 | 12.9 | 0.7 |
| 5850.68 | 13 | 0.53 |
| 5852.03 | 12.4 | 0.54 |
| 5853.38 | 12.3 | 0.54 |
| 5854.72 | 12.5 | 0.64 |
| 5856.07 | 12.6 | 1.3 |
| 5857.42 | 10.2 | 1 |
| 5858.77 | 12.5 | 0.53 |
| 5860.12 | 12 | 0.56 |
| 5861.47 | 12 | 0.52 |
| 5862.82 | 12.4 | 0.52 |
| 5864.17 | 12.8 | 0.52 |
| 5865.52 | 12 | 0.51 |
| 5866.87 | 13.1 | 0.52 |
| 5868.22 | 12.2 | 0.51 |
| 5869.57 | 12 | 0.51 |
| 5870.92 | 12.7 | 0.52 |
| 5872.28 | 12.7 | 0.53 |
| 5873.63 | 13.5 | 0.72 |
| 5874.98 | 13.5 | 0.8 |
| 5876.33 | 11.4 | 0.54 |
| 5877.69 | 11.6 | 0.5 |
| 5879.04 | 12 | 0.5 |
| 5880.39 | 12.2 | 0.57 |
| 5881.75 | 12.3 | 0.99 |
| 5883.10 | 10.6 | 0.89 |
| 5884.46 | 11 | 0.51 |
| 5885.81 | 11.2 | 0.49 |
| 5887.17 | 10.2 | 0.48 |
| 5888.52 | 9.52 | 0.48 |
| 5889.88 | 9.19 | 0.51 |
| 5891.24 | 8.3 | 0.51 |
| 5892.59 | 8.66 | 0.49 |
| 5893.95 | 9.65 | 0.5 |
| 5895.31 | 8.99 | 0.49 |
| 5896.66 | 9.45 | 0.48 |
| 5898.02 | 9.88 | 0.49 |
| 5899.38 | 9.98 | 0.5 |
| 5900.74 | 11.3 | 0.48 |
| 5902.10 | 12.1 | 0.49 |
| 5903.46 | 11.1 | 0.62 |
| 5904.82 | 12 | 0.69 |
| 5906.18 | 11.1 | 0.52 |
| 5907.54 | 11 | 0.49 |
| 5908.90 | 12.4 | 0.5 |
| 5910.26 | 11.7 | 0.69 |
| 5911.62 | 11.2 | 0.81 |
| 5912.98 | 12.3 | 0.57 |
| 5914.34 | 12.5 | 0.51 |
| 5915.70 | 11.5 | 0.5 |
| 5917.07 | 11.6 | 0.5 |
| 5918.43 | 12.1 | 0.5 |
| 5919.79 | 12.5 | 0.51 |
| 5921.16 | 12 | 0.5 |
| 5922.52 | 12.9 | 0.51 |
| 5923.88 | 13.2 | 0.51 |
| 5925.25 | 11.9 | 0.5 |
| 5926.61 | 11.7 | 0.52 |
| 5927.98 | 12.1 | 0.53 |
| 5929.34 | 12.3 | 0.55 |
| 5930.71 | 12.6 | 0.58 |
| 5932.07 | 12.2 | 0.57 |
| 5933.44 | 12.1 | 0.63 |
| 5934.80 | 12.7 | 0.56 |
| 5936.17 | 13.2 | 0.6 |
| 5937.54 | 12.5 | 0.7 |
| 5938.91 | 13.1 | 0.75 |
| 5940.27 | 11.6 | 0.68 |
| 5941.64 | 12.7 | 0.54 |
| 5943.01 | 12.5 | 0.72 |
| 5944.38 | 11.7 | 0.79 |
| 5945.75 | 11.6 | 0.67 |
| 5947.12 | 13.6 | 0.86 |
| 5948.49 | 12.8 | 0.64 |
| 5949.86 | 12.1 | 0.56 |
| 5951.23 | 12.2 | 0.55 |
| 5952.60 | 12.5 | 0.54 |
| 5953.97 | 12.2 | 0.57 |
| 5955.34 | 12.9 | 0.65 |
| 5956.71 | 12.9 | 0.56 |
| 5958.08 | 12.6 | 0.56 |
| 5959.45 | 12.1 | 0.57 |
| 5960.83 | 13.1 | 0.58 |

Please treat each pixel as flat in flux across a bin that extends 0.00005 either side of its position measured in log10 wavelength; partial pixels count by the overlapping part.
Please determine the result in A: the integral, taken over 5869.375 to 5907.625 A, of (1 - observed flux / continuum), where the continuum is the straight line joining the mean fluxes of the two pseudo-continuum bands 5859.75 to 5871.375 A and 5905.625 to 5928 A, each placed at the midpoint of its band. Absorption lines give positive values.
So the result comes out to 3.8 A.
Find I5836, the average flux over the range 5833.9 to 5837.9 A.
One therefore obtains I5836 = 12.8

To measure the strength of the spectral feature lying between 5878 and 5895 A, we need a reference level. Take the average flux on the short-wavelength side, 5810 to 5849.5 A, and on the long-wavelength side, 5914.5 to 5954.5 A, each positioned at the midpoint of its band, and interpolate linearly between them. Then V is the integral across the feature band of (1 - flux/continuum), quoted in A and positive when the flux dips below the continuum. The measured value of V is 3.0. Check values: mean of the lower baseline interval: 12.9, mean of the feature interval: 10.4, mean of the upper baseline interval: 12.3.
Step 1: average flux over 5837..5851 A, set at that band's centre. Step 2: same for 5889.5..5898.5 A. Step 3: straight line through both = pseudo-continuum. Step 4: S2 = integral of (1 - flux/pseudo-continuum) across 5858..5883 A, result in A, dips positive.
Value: -3.4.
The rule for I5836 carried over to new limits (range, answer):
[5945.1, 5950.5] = 12.5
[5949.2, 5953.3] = 12.3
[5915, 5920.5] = 11.9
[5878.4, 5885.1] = 11.6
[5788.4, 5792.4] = 12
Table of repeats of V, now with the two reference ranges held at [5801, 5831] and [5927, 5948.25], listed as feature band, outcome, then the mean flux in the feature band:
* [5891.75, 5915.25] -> 3.2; 10.9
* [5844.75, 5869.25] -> 0.9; 12.4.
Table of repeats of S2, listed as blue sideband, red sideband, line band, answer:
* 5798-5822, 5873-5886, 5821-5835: -0.4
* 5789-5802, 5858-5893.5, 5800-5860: -2.0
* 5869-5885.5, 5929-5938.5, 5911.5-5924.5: 0.2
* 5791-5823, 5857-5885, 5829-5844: -0.1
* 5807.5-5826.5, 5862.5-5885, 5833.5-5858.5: 0.1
